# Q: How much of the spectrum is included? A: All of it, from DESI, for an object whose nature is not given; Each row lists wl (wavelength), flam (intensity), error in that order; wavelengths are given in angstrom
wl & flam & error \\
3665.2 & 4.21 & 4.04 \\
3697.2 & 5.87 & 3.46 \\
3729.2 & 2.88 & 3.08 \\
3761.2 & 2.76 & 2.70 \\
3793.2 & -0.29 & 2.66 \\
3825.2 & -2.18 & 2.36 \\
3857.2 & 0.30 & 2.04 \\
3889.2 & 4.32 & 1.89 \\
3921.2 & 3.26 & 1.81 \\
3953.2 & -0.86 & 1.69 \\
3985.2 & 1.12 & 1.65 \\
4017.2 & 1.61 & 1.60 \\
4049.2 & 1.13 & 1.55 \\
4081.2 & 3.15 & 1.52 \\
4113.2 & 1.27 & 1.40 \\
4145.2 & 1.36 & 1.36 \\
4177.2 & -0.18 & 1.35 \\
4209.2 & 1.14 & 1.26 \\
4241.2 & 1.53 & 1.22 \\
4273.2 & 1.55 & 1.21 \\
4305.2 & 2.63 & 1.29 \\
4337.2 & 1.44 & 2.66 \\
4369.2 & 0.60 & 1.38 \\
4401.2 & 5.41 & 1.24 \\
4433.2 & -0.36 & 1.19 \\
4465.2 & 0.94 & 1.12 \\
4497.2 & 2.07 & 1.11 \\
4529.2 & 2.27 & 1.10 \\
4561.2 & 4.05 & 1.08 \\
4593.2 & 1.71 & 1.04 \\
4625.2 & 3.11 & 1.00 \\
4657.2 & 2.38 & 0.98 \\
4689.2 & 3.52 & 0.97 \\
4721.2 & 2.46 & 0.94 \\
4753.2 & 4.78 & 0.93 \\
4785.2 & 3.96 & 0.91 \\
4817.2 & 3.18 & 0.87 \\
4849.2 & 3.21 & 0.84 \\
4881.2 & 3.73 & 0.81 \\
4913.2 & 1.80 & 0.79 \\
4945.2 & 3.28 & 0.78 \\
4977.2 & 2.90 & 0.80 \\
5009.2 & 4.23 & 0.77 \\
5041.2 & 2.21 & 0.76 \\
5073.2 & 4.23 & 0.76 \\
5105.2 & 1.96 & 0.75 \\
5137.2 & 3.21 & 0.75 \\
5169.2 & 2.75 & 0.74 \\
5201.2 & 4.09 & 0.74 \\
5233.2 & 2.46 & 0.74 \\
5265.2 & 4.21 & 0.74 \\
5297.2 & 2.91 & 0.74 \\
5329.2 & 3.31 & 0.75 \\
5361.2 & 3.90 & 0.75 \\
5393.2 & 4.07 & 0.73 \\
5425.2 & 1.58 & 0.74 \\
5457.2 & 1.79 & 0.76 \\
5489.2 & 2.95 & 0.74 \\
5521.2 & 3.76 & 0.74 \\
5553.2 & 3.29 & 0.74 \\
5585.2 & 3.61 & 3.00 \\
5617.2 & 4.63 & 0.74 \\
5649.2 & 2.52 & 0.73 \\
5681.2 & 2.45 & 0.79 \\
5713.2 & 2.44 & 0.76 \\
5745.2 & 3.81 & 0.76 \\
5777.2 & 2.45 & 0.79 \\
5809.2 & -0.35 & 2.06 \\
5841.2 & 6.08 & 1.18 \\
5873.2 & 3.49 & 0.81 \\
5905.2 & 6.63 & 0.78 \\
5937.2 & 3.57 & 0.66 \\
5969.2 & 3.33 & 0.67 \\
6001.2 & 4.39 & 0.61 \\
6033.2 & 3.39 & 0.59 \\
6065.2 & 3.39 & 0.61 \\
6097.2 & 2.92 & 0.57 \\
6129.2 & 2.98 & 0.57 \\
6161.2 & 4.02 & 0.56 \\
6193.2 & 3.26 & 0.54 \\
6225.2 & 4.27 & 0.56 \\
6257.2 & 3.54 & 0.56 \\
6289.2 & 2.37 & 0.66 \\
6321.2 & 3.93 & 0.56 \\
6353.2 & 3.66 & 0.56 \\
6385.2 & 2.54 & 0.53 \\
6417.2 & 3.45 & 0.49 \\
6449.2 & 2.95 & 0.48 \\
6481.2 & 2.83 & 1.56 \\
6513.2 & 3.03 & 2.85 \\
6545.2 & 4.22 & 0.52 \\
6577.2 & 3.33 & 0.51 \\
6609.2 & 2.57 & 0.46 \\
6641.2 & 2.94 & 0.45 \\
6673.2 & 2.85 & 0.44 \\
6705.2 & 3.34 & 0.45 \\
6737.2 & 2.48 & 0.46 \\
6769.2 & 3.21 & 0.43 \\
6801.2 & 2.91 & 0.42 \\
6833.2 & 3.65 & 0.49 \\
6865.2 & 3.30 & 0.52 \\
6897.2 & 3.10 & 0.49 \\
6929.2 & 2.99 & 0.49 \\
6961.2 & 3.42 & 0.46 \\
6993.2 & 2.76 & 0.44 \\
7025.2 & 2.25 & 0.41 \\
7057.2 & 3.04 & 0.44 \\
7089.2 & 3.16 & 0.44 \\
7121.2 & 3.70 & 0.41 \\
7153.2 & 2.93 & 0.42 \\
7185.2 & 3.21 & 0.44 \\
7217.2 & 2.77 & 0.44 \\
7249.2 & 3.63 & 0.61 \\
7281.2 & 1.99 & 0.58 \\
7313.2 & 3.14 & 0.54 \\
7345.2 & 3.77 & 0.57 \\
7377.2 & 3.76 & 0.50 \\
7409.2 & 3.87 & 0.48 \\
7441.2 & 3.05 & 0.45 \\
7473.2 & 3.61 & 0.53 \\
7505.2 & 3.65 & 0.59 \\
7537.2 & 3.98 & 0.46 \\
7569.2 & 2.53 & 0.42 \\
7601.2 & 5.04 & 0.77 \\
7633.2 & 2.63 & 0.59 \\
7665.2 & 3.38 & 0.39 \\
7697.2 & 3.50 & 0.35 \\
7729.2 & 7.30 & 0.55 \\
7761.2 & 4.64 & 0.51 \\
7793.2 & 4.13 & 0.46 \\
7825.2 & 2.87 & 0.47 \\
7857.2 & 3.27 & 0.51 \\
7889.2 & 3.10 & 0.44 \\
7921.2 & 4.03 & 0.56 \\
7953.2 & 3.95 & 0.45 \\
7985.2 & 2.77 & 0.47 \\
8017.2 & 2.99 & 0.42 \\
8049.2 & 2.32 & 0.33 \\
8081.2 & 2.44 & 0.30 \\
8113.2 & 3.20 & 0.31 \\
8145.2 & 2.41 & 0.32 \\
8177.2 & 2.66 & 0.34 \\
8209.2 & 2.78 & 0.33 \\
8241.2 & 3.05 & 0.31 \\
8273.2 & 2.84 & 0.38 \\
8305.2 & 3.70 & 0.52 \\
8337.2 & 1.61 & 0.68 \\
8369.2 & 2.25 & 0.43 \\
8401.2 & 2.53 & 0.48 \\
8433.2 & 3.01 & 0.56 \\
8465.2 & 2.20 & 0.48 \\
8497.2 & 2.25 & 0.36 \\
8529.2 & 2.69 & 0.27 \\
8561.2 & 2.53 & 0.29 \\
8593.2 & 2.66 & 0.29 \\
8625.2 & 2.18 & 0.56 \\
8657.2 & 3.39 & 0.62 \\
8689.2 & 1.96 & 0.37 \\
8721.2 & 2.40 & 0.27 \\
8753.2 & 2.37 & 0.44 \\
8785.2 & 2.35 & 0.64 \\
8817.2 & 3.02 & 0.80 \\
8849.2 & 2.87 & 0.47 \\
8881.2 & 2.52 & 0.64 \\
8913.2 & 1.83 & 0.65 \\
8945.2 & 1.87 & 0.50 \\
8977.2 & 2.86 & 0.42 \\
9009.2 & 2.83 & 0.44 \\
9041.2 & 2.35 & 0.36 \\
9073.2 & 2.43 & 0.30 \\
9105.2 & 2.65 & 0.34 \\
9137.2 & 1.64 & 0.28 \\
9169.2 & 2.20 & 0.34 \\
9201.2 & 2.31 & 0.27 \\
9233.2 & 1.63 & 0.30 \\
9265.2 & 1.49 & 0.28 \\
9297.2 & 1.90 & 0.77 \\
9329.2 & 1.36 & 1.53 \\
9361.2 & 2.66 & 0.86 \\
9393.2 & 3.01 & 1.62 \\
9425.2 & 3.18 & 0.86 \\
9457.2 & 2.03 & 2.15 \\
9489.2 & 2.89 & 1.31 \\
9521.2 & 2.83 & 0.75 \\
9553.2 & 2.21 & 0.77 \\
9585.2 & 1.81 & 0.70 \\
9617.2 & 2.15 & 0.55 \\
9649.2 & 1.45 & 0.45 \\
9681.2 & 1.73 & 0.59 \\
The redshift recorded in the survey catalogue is 0.180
